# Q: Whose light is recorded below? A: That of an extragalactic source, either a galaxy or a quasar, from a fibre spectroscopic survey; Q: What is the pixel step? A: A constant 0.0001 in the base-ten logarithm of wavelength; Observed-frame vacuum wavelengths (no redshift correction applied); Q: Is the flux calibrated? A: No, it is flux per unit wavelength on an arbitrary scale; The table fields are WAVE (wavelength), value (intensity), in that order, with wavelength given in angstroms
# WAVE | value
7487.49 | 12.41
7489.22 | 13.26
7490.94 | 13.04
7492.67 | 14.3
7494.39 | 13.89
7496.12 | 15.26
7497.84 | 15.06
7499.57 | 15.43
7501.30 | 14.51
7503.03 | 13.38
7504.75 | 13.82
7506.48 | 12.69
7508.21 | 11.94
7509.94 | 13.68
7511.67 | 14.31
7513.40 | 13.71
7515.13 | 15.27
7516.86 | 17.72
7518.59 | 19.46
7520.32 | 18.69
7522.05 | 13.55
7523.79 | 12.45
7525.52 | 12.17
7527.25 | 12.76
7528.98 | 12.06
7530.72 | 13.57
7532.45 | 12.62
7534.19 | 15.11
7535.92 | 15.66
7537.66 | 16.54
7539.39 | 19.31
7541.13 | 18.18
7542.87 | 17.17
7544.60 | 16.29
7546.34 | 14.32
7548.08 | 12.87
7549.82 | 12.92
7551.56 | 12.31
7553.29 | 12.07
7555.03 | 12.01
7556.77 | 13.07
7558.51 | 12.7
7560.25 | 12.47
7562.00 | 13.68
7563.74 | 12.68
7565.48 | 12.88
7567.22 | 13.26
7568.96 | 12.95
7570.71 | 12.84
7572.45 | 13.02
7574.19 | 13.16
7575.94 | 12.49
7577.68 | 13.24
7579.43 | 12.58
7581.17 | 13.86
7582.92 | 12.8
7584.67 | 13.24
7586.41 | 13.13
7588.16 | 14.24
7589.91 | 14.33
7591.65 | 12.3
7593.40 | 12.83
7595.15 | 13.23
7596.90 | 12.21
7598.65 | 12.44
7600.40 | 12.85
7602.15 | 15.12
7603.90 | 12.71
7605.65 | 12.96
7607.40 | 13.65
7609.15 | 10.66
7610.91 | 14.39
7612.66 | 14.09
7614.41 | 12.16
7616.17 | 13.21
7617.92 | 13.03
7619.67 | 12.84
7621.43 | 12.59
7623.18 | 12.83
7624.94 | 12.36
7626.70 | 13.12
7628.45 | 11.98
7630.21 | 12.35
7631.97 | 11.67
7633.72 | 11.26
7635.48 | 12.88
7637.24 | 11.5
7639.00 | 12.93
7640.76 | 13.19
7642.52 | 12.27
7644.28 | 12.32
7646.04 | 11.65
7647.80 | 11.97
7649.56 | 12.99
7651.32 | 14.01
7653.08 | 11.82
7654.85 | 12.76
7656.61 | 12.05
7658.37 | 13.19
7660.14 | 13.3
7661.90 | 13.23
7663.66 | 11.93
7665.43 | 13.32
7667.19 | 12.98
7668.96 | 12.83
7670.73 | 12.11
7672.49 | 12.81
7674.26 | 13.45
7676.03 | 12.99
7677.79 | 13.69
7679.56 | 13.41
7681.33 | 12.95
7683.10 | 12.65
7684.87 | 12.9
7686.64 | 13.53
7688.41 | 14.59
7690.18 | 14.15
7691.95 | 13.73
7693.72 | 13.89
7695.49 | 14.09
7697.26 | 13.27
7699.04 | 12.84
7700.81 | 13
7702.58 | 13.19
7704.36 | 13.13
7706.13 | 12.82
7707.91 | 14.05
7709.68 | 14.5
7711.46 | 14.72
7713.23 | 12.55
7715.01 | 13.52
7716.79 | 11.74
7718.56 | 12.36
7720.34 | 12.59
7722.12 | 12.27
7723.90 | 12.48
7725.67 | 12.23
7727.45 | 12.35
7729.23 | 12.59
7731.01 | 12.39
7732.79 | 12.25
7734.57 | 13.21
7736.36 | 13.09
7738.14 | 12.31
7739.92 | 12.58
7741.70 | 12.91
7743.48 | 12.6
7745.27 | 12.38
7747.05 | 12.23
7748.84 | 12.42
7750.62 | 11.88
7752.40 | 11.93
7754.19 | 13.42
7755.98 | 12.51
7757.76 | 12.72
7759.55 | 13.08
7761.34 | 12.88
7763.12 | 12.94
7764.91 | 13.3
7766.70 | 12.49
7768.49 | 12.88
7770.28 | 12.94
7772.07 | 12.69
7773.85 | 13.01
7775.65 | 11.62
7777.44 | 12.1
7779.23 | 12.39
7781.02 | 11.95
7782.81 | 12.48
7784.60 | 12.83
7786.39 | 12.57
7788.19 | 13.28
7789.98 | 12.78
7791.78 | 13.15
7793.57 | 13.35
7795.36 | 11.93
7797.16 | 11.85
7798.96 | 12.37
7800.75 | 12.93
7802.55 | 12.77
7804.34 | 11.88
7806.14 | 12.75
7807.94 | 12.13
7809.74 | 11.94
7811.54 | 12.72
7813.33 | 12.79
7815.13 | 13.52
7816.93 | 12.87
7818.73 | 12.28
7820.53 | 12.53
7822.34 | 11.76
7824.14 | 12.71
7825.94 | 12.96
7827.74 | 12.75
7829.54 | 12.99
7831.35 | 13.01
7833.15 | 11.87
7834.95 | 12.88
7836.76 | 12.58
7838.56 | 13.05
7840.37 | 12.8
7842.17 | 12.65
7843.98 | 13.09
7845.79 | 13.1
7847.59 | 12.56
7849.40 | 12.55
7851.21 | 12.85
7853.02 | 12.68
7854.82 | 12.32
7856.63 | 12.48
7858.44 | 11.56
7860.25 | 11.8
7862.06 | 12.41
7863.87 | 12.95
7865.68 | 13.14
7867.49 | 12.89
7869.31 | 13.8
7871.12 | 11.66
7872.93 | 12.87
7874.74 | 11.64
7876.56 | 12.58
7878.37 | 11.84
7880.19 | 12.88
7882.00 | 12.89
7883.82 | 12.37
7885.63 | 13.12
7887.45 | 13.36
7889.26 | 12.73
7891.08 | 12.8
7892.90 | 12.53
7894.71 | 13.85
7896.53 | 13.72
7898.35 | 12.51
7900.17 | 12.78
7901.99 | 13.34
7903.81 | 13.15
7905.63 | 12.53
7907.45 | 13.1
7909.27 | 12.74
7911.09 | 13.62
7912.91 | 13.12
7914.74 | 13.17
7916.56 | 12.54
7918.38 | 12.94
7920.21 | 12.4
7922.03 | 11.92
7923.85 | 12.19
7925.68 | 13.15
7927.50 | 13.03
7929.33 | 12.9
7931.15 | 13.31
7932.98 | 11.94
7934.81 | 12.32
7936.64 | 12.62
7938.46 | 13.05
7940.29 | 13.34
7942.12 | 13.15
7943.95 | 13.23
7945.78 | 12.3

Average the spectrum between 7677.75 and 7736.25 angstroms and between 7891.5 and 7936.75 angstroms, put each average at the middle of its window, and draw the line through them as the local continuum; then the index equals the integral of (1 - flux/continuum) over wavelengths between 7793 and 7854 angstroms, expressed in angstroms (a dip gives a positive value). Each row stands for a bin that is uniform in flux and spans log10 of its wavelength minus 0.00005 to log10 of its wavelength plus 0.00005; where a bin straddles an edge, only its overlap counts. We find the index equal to 1.6 angstroms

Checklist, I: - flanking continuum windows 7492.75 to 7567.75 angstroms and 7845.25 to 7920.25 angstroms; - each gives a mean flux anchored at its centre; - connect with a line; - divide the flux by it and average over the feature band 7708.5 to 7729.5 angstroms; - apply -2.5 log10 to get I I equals 0.05 mag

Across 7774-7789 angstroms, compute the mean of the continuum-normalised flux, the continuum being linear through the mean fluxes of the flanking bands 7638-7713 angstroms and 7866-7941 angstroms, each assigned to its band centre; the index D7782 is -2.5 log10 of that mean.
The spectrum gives 0.05 mag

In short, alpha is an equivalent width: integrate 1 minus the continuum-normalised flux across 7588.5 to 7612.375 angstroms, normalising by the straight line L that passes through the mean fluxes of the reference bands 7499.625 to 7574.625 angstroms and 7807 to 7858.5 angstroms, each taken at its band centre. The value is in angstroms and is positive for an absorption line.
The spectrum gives 1.2 angstroms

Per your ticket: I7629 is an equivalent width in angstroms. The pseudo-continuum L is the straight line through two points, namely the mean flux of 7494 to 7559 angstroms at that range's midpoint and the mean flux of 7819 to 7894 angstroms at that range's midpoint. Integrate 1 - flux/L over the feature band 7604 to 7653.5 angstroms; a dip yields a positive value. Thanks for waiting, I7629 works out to 4.6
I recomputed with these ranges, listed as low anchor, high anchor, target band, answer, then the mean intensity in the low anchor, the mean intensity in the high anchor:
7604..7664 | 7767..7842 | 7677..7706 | -0.07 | 12.6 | 12.6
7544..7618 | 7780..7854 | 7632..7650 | 0.06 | 13.1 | 12.6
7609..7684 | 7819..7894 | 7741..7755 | 0.02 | 12.7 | 12.6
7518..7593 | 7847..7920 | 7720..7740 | 0.06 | 13.9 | 12.8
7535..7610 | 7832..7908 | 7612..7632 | 0.06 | 13.6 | 12.7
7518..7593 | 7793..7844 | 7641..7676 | 0.06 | 13.9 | 12.6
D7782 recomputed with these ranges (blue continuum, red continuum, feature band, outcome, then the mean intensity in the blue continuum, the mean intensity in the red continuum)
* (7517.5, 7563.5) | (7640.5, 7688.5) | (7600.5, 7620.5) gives 0.03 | 14.4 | 12.9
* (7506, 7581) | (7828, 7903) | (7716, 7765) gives 0.06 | 14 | 12.7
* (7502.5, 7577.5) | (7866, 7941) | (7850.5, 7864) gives 0.05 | 14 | 12.8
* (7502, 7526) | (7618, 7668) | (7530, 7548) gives -0.12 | 14.5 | 12.6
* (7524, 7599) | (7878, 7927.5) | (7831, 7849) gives 0.02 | 13.6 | 12.9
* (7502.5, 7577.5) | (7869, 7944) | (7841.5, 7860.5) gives 0.04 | 14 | 12.8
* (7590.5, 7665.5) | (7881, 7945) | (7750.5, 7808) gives 0.02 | 12.7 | 12.9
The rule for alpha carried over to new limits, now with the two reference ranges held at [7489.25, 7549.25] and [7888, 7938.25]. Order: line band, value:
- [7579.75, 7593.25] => 1.0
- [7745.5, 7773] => 1.8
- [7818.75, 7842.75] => 1.1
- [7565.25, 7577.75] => 1.3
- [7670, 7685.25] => 1.0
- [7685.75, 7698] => 0.0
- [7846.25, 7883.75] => 1.6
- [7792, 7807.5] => 1.0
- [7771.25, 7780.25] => 0.8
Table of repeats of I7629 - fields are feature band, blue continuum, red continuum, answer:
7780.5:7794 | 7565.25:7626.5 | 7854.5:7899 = -0.01 angstroms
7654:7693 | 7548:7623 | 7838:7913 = -0.62 angstroms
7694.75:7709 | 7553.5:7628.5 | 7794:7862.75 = -0.59 angstroms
